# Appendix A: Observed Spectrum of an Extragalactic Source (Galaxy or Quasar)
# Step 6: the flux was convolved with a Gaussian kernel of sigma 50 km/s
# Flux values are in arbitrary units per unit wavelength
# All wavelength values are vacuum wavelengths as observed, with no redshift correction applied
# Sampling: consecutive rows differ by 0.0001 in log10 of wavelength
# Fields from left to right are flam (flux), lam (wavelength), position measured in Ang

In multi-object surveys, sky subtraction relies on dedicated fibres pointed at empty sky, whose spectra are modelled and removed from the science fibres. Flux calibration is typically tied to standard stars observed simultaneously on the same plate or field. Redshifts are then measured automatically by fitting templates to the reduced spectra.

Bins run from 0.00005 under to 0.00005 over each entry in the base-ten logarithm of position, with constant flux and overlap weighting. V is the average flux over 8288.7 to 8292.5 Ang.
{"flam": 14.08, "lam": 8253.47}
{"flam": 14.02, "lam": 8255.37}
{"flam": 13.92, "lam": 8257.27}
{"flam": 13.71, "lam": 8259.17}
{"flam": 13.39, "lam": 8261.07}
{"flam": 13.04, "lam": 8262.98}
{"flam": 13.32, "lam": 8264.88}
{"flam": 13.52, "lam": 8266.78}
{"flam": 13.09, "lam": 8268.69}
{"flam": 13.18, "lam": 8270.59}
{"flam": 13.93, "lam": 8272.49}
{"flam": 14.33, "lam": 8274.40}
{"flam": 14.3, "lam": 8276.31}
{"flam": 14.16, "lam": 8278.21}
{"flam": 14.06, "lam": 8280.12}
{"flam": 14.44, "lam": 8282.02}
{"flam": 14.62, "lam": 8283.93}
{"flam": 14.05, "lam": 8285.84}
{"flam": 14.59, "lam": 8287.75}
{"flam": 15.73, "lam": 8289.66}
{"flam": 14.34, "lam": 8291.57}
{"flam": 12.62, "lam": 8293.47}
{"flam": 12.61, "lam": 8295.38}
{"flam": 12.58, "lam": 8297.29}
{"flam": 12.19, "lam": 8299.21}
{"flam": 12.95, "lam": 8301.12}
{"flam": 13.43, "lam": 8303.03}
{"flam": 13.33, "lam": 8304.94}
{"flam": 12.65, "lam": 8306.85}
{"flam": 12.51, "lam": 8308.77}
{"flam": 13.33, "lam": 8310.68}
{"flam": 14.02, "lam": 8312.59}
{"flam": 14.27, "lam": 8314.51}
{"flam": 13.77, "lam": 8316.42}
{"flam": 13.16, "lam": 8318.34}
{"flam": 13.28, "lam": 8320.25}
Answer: 15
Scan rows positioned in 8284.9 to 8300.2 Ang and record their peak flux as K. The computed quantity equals 15.73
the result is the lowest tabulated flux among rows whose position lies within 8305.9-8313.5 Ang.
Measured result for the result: 12.51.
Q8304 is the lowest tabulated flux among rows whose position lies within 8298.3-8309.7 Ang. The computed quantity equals 12.19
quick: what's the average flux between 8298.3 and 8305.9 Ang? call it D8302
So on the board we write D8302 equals 13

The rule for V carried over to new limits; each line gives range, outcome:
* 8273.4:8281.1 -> 14.2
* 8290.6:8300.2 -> 12.9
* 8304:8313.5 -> 13.2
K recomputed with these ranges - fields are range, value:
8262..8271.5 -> 13.52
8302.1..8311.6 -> 13.43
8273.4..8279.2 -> 14.33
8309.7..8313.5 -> 14.02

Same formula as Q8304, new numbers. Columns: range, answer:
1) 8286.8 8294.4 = 12.62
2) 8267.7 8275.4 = 13.09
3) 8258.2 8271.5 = 13.04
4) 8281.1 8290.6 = 14.05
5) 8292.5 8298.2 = 12.58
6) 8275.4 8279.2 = 14.16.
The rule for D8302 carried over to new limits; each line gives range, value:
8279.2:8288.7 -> 14.4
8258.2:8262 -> 13.6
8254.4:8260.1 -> 13.9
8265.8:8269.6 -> 13.3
